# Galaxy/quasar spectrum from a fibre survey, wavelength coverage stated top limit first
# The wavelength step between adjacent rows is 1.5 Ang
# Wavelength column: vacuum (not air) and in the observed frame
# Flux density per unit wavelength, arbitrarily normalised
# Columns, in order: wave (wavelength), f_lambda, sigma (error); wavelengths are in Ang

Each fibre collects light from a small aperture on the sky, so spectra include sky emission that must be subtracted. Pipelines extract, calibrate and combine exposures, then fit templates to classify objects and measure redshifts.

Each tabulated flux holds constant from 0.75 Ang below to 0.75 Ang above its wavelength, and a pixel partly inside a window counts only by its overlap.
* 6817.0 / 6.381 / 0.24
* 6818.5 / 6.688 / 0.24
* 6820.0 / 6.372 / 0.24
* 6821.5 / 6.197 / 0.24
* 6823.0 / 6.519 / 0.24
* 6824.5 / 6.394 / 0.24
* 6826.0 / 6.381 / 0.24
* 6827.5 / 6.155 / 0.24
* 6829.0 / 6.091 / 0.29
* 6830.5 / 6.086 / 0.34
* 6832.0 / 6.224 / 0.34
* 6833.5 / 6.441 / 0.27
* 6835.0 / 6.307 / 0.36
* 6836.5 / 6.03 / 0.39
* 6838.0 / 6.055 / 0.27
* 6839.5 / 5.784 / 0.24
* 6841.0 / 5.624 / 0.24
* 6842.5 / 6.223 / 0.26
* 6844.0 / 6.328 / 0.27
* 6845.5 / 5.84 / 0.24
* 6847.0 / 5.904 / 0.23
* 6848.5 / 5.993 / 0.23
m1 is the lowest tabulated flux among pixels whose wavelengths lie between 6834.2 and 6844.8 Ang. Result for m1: 5.624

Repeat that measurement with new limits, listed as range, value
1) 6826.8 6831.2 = 6.086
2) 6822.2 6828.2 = 6.155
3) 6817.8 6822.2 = 6.197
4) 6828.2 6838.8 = 6.03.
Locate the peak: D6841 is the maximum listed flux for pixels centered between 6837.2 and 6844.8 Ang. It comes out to 6.328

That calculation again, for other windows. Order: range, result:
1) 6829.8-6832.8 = 6.224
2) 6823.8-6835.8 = 6.441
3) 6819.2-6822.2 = 6.372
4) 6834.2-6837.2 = 6.307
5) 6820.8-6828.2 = 6.519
